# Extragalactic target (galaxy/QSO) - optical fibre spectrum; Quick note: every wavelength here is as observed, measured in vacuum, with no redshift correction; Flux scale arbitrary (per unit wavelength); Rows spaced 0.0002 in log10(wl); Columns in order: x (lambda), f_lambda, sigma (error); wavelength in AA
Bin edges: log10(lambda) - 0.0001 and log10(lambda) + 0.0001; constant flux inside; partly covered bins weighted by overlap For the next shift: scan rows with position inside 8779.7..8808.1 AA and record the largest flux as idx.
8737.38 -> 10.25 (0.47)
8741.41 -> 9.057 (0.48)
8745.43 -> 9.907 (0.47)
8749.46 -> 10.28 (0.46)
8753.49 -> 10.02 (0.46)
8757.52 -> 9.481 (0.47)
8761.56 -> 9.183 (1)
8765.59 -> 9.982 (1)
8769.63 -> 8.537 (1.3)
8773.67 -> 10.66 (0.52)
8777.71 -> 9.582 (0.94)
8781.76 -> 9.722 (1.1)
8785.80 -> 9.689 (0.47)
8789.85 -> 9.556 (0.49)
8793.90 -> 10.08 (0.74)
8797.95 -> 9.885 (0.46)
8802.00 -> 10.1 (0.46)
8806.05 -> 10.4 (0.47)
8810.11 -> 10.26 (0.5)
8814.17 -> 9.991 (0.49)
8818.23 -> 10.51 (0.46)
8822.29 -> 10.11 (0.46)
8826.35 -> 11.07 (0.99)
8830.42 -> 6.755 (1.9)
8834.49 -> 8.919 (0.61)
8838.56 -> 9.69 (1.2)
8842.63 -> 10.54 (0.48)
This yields 10.4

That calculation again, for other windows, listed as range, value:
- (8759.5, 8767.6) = 9.982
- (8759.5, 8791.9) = 10.66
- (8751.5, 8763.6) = 10.02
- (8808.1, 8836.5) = 11.07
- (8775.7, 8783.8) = 9.722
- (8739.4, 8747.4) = 9.907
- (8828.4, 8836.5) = 8.919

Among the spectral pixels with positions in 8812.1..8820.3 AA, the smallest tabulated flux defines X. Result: 9.991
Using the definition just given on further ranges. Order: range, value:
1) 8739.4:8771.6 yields 8.537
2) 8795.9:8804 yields 9.885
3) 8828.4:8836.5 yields 6.755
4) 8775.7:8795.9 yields 9.556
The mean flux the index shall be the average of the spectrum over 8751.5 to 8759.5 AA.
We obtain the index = 9.75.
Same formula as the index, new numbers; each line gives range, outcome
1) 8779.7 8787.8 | 9.7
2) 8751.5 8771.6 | 9.44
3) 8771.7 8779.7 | 10.1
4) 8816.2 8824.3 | 10.3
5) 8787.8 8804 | 9.9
